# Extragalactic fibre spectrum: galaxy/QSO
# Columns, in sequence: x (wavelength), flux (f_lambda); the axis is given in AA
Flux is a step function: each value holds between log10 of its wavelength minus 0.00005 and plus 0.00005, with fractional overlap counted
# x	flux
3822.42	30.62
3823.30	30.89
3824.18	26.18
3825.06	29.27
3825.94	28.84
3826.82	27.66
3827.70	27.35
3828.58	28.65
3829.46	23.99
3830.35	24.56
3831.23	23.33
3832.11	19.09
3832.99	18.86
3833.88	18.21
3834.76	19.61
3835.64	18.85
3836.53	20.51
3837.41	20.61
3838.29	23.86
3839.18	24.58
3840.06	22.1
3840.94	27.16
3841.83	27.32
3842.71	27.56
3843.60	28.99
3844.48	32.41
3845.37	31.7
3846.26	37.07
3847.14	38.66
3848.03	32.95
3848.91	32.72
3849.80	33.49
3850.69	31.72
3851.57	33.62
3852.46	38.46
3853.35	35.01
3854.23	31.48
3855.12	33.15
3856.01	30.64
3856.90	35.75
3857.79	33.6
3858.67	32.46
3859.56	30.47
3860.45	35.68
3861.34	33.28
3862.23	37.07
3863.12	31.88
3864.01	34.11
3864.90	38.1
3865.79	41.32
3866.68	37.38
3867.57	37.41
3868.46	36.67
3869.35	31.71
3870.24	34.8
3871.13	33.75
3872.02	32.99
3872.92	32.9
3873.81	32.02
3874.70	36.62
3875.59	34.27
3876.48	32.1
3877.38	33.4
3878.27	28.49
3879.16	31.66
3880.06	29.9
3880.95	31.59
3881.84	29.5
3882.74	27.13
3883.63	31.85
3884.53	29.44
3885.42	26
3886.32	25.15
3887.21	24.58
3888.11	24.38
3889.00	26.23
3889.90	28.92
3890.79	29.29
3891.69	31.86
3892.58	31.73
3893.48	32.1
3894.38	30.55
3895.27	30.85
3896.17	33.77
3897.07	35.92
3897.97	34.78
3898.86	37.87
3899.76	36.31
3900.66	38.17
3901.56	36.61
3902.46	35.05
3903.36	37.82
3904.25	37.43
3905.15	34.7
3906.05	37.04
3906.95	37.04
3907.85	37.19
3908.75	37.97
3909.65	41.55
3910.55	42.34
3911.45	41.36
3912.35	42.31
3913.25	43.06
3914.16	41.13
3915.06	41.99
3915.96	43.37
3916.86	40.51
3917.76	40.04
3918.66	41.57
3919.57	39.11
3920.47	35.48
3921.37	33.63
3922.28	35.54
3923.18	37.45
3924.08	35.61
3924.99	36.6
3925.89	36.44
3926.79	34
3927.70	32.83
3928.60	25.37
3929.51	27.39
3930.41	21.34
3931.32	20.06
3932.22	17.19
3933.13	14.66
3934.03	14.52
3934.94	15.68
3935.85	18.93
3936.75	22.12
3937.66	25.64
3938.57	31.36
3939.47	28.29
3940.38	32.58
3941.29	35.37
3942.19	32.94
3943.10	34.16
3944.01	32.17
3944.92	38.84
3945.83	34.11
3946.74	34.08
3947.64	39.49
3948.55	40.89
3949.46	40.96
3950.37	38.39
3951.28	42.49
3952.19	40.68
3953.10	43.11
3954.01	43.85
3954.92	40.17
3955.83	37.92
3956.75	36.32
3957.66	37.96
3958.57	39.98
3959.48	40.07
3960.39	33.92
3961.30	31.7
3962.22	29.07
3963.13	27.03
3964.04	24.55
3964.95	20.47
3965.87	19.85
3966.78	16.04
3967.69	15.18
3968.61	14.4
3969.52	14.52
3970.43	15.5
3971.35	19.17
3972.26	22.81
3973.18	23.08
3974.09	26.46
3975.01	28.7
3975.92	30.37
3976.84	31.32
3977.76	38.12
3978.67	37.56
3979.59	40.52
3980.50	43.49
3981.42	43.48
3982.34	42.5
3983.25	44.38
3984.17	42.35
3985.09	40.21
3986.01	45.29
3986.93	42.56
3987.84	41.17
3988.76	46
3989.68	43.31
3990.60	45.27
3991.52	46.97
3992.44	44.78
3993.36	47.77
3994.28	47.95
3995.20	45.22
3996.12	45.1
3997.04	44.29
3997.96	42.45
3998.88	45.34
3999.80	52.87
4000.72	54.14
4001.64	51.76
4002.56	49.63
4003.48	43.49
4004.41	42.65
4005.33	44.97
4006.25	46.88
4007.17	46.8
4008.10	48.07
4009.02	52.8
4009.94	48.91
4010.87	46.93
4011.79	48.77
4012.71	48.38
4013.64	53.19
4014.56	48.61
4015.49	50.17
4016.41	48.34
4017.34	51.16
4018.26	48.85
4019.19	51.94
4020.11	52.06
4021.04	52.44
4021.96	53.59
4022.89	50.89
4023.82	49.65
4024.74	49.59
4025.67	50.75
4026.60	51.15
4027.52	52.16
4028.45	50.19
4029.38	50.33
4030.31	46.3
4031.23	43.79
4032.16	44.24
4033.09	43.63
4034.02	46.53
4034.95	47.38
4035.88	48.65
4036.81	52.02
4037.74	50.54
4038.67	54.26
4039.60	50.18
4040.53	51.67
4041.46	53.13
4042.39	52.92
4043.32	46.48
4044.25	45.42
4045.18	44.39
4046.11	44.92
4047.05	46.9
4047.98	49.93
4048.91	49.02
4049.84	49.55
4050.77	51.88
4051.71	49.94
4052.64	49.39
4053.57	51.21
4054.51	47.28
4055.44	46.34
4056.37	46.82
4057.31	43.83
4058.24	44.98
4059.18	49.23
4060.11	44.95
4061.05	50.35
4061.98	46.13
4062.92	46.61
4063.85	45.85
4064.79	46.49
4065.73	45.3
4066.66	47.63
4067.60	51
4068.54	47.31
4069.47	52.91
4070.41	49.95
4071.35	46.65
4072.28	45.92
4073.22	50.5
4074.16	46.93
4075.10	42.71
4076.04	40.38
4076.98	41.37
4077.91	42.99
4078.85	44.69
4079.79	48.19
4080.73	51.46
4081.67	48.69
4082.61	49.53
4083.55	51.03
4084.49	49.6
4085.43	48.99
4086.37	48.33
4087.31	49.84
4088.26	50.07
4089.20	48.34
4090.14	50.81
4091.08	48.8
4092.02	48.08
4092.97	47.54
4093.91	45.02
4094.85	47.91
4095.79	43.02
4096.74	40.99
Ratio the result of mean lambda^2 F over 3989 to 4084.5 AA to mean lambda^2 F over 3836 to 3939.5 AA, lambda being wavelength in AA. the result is 1.6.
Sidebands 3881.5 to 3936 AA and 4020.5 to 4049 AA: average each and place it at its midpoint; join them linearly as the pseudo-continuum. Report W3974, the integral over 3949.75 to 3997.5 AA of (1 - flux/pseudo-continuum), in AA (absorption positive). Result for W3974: 6.8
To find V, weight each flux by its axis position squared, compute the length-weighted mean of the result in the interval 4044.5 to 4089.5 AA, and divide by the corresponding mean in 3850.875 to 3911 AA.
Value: 1.56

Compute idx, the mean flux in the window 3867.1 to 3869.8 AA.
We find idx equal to 35.3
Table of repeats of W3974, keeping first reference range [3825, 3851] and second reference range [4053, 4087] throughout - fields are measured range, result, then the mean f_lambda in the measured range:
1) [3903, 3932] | -2.35 AA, 36.4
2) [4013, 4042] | -4.27 AA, 49.9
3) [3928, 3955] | 3.93 AA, 30.8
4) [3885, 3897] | 0.88 AA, 29.1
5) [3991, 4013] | -3.25 AA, 47.4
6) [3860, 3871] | -2.50 AA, 35.7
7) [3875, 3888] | 0.39 AA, 29.6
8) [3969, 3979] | 3.33 AA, 25.9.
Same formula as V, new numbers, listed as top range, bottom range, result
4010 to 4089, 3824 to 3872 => 1.78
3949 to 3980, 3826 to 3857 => 1.16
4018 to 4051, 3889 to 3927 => 1.43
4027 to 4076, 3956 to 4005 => 1.36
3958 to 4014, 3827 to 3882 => 1.35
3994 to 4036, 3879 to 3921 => 1.48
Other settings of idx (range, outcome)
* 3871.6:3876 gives 33.7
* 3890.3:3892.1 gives 30.5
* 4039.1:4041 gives 51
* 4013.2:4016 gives 50.7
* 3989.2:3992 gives 45.1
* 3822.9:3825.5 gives 28.8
